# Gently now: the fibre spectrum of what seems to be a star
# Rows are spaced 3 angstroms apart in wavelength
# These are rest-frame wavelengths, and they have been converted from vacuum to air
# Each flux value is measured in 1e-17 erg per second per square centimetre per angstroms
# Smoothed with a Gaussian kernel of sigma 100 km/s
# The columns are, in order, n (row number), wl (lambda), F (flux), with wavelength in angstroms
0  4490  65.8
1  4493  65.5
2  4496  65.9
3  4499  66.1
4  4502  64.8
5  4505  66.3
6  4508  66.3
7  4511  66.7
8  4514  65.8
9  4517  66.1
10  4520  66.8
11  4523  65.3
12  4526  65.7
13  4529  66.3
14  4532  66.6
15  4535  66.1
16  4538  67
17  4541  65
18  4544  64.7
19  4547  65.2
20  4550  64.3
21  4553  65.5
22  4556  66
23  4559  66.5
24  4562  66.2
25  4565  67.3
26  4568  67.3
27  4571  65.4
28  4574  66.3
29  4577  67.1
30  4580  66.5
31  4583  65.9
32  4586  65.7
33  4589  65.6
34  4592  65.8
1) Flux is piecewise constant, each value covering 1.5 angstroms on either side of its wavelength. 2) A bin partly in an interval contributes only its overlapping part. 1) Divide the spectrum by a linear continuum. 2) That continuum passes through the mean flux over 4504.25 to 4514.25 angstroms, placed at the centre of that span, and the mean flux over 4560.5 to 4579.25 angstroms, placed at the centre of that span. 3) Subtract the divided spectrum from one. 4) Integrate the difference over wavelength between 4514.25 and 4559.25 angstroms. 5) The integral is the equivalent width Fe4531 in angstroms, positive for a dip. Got 0.5 angstroms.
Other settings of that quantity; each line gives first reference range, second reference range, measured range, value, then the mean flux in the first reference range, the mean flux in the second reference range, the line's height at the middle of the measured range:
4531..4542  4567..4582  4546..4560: 0.18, 66.2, 66.5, 66.3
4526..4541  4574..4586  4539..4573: 0.27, 66.3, 66.4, 66.3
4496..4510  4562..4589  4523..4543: 0.02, 65.9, 66.4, 66.1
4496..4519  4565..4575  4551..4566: 0.04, 66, 66.5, 66.4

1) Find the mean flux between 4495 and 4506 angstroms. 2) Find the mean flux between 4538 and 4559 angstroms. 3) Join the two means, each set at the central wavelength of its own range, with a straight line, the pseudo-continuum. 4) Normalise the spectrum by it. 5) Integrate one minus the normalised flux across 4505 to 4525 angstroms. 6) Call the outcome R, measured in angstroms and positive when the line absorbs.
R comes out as -0.2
